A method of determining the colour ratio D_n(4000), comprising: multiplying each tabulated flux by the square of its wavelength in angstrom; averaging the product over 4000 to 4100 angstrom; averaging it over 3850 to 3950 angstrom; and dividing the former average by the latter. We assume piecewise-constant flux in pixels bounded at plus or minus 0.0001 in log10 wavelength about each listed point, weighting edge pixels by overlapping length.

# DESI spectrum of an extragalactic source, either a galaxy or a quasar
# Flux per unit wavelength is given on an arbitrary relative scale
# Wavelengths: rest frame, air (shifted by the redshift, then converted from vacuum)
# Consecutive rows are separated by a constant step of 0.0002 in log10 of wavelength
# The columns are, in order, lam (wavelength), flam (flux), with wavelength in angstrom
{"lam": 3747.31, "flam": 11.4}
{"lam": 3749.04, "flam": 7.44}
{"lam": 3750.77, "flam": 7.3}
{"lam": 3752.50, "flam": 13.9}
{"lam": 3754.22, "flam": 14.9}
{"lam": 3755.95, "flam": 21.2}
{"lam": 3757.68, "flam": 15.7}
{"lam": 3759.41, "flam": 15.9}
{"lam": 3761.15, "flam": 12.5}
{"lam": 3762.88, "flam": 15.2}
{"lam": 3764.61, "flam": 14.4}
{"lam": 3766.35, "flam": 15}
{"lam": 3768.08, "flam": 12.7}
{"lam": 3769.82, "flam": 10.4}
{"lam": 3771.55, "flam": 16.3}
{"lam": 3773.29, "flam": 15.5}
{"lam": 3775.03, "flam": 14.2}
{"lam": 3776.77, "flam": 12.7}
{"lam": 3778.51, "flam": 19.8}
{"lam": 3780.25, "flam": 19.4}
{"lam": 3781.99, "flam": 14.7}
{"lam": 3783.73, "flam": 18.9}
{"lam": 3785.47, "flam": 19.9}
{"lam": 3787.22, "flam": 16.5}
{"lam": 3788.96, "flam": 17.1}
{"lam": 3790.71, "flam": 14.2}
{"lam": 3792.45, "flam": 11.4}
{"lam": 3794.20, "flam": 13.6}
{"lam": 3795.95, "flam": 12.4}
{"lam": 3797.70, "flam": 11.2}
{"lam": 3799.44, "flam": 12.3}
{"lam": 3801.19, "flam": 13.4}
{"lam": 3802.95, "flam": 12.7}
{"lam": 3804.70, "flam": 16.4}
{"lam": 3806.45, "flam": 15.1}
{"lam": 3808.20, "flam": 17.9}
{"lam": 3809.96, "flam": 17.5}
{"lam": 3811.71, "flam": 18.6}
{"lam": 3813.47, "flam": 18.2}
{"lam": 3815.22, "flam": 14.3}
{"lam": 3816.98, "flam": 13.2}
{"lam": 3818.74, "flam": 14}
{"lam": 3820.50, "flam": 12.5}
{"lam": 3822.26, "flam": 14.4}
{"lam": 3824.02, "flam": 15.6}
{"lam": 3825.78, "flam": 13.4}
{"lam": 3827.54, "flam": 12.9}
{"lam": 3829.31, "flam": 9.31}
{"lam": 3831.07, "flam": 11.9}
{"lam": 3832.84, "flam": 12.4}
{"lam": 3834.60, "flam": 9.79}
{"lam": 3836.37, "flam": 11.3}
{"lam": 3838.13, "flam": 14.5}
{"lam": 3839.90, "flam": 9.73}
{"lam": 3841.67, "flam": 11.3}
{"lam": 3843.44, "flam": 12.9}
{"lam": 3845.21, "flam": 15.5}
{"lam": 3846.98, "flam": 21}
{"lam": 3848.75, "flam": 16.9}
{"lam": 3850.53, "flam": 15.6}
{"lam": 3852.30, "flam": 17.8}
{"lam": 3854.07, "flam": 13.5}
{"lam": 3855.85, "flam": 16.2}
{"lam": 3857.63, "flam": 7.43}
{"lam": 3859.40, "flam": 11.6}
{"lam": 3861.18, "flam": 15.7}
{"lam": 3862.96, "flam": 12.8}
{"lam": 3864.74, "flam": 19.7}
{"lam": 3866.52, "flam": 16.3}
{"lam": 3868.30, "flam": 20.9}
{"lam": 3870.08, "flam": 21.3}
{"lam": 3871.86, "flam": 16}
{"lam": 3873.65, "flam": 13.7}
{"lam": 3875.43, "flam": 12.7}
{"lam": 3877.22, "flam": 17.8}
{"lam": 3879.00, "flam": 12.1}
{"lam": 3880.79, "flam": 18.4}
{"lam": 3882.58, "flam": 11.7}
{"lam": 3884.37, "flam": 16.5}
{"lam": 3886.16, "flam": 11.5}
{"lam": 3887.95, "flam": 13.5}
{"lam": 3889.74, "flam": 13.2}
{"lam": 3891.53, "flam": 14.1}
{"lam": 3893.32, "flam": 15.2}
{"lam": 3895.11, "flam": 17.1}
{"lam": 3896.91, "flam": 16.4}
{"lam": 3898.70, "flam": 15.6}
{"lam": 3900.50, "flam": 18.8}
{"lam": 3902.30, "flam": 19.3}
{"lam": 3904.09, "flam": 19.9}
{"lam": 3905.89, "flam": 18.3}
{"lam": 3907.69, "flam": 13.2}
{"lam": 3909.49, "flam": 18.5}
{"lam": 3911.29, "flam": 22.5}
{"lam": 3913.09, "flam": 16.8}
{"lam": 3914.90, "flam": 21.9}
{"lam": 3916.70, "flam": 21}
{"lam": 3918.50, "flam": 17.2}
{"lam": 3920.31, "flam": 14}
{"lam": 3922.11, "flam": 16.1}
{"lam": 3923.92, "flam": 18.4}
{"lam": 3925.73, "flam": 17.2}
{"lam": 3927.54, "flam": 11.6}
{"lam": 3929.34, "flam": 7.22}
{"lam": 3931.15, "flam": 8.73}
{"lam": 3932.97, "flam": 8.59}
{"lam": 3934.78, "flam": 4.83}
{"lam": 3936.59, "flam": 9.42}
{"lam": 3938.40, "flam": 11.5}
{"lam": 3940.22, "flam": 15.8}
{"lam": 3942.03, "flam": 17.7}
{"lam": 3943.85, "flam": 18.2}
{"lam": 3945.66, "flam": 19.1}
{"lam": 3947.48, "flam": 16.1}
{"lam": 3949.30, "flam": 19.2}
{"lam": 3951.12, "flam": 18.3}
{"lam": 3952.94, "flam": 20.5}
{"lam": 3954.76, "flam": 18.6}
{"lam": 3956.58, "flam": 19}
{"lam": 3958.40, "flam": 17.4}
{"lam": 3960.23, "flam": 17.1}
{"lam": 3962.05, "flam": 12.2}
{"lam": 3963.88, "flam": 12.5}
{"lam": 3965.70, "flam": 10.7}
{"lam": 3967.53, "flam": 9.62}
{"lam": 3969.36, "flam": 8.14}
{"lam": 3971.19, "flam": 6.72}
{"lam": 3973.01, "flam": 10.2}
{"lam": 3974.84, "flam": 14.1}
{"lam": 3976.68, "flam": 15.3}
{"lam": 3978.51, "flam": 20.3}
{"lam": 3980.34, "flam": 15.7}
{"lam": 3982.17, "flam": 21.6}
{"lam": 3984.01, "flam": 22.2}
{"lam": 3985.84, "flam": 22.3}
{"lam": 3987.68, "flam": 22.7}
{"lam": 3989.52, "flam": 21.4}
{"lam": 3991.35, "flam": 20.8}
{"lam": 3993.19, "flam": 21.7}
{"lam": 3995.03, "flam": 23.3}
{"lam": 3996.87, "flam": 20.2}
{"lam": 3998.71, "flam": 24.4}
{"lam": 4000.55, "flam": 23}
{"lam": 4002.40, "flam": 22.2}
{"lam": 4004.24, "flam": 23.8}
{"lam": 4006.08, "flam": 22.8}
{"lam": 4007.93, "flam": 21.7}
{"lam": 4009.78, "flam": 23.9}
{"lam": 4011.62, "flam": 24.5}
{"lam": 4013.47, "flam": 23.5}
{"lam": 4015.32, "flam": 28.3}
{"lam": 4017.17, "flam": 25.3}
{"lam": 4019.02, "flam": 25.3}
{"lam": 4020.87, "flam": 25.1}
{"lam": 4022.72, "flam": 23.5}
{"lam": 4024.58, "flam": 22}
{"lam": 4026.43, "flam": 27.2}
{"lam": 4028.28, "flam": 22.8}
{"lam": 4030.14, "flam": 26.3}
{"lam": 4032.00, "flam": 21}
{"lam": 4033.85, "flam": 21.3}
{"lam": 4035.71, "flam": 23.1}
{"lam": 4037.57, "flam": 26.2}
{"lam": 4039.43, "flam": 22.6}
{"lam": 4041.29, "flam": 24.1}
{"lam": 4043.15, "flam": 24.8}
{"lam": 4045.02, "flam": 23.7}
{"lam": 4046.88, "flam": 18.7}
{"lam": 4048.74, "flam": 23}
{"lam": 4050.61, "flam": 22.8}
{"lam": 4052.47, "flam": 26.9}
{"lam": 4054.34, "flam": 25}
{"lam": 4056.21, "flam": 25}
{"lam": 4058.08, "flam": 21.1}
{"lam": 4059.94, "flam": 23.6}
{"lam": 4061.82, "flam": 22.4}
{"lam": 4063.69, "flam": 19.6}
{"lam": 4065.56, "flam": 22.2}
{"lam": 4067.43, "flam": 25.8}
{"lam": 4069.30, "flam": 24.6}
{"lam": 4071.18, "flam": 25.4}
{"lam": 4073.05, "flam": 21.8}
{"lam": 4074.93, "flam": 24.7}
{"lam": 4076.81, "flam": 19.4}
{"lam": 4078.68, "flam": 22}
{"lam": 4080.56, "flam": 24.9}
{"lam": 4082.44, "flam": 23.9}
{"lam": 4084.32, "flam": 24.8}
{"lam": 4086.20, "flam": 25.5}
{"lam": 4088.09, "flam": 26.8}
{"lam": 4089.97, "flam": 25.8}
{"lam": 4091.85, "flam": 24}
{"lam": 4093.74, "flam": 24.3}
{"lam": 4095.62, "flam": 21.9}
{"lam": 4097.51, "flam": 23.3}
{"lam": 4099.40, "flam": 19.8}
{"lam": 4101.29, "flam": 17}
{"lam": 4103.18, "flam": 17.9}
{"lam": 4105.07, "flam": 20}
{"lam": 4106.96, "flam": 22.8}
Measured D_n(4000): 1.7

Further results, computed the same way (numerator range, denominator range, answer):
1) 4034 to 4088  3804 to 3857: 1.83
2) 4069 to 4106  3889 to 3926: 1.44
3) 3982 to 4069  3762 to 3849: 1.80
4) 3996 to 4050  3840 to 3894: 1.70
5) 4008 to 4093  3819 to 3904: 1.78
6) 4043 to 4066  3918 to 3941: 2.00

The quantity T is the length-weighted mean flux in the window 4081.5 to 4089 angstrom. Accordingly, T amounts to 25.2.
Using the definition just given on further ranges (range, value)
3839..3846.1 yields 12.4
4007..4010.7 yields 22.8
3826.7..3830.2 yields 11.1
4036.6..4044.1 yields 24.4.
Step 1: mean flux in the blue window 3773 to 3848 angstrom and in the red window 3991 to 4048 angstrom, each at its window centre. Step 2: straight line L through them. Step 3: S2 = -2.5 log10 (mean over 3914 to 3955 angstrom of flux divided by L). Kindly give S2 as 0.29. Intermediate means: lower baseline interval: 14.5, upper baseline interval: 23.5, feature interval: 15.2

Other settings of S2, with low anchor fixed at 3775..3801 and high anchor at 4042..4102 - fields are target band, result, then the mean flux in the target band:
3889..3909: 0.11 mag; 16.5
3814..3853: 0.21 mag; 13.7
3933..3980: 0.36 mag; 14.4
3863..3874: -0.02 mag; 17.8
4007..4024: -0.13 mag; 24.5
